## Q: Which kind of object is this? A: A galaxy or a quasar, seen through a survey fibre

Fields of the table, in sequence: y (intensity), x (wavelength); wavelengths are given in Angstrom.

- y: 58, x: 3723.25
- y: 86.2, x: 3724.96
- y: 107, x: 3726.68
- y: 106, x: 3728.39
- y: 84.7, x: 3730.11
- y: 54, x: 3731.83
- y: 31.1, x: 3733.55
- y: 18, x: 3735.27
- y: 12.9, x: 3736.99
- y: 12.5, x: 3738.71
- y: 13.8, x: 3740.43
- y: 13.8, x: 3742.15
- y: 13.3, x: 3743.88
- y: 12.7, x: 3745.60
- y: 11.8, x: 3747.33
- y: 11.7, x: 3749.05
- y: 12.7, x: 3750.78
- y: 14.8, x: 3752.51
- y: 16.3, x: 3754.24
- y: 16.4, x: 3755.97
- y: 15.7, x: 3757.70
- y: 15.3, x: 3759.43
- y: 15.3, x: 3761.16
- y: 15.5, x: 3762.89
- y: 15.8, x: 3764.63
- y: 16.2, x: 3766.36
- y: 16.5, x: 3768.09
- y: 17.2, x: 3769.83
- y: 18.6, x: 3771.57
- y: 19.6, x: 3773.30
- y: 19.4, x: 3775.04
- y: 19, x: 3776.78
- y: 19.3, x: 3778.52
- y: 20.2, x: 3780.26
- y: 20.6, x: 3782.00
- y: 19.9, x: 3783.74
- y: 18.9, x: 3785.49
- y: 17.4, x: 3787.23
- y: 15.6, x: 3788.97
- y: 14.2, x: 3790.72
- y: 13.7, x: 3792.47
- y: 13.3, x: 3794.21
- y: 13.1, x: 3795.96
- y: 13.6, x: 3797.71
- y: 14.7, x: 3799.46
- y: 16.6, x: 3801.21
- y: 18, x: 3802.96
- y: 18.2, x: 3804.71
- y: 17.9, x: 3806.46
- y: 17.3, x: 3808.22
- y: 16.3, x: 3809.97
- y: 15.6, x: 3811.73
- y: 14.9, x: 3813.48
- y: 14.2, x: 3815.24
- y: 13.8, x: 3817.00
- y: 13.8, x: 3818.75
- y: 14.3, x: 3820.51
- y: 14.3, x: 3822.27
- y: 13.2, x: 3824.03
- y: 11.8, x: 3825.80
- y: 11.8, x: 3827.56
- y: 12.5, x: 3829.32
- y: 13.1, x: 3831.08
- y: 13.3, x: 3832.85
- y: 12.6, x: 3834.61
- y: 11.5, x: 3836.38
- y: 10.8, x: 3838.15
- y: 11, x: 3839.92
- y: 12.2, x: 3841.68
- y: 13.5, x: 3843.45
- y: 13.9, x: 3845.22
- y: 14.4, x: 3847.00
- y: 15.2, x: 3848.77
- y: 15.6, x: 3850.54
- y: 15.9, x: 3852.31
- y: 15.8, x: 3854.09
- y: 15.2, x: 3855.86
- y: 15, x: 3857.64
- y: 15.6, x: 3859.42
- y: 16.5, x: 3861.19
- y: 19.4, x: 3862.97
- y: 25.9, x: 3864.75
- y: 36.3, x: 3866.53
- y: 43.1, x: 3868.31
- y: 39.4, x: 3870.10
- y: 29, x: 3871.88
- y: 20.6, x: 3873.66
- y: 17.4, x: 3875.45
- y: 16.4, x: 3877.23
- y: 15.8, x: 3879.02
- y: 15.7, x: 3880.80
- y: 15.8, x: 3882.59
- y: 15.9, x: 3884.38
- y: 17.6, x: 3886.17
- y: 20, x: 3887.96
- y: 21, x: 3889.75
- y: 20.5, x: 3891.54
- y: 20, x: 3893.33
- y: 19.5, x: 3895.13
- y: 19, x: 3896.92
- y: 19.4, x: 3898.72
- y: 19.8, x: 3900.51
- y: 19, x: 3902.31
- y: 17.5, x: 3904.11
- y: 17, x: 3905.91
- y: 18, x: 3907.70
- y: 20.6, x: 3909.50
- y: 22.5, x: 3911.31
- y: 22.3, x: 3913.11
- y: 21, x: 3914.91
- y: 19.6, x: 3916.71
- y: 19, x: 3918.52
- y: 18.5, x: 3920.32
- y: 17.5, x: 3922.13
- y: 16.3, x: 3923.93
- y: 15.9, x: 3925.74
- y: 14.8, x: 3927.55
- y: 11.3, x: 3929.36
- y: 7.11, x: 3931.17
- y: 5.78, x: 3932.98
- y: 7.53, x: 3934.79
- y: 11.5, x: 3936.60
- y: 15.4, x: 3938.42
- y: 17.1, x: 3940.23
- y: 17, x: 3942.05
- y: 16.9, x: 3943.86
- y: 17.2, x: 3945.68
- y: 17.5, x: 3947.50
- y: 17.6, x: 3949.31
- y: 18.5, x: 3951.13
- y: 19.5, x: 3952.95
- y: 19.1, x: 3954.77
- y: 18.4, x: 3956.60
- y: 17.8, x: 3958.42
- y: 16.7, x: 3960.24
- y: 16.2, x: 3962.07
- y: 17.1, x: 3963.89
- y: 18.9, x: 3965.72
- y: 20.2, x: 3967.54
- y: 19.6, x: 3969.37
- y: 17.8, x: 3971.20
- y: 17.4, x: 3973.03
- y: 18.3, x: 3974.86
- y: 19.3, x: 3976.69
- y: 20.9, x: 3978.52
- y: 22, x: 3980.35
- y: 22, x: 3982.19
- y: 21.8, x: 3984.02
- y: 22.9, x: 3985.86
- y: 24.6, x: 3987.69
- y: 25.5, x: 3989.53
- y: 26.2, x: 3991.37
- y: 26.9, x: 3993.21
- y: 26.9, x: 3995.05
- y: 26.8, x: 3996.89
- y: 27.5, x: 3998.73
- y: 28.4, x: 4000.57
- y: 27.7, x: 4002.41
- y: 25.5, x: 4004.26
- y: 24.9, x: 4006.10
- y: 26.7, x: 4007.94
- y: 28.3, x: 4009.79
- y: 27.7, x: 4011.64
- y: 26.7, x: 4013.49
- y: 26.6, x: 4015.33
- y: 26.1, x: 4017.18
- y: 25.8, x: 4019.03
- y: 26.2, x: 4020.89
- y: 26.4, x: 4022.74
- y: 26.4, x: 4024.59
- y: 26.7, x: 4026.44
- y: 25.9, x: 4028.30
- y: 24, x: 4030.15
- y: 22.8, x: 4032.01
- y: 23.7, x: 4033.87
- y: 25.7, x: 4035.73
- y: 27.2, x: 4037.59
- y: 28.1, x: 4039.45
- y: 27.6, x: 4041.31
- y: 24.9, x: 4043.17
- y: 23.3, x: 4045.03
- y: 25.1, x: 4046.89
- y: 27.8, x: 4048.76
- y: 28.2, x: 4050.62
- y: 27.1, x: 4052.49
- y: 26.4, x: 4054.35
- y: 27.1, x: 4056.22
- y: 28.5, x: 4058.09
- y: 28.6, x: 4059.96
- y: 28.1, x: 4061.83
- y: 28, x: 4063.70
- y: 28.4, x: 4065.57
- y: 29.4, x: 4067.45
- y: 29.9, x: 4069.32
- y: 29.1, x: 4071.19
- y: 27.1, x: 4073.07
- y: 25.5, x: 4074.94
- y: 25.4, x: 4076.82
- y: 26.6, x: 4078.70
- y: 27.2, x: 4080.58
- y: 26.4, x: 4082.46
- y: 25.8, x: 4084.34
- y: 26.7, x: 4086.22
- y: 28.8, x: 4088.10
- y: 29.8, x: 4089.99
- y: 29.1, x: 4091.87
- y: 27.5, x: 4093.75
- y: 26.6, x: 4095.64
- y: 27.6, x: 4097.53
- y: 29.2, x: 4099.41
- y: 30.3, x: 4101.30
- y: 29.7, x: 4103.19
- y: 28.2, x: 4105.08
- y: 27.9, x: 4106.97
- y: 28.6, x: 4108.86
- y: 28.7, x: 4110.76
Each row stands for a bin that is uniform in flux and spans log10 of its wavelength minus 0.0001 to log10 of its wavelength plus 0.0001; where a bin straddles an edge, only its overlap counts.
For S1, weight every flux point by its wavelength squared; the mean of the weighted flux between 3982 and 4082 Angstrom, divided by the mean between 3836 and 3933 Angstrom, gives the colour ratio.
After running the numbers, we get 1.55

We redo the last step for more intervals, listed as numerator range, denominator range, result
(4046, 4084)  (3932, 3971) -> 1.76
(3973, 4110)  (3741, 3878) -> 1.79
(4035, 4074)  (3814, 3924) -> 1.68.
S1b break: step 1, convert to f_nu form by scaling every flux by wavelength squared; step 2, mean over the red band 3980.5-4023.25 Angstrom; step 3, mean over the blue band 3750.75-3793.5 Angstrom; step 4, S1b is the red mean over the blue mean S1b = 1.71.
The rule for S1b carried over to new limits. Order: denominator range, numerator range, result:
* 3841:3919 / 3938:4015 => 1.16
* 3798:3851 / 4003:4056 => 2.05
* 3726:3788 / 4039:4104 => 1.34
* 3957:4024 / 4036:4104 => 1.23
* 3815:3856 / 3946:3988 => 1.53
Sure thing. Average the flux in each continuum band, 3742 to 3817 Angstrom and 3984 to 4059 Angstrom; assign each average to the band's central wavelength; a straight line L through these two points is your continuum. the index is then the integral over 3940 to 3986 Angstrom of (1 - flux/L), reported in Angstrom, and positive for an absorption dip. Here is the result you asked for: 9.8 Angstrom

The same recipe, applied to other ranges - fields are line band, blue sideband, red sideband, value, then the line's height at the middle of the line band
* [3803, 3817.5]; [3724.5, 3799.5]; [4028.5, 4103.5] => 4.9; 24.5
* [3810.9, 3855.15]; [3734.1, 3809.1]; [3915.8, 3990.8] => 8.0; 16.6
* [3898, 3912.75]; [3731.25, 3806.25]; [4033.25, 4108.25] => 1.6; 21.7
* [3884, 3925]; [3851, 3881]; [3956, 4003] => 5.1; 21.9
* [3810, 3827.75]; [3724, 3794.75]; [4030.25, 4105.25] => 8.0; 25.5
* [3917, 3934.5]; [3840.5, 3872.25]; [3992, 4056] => 6.8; 22.9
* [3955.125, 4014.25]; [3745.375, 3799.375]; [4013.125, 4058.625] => 3.9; 24.2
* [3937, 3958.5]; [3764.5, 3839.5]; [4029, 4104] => 4.4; 22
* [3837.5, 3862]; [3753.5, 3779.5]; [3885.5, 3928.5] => 5.2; 18.2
